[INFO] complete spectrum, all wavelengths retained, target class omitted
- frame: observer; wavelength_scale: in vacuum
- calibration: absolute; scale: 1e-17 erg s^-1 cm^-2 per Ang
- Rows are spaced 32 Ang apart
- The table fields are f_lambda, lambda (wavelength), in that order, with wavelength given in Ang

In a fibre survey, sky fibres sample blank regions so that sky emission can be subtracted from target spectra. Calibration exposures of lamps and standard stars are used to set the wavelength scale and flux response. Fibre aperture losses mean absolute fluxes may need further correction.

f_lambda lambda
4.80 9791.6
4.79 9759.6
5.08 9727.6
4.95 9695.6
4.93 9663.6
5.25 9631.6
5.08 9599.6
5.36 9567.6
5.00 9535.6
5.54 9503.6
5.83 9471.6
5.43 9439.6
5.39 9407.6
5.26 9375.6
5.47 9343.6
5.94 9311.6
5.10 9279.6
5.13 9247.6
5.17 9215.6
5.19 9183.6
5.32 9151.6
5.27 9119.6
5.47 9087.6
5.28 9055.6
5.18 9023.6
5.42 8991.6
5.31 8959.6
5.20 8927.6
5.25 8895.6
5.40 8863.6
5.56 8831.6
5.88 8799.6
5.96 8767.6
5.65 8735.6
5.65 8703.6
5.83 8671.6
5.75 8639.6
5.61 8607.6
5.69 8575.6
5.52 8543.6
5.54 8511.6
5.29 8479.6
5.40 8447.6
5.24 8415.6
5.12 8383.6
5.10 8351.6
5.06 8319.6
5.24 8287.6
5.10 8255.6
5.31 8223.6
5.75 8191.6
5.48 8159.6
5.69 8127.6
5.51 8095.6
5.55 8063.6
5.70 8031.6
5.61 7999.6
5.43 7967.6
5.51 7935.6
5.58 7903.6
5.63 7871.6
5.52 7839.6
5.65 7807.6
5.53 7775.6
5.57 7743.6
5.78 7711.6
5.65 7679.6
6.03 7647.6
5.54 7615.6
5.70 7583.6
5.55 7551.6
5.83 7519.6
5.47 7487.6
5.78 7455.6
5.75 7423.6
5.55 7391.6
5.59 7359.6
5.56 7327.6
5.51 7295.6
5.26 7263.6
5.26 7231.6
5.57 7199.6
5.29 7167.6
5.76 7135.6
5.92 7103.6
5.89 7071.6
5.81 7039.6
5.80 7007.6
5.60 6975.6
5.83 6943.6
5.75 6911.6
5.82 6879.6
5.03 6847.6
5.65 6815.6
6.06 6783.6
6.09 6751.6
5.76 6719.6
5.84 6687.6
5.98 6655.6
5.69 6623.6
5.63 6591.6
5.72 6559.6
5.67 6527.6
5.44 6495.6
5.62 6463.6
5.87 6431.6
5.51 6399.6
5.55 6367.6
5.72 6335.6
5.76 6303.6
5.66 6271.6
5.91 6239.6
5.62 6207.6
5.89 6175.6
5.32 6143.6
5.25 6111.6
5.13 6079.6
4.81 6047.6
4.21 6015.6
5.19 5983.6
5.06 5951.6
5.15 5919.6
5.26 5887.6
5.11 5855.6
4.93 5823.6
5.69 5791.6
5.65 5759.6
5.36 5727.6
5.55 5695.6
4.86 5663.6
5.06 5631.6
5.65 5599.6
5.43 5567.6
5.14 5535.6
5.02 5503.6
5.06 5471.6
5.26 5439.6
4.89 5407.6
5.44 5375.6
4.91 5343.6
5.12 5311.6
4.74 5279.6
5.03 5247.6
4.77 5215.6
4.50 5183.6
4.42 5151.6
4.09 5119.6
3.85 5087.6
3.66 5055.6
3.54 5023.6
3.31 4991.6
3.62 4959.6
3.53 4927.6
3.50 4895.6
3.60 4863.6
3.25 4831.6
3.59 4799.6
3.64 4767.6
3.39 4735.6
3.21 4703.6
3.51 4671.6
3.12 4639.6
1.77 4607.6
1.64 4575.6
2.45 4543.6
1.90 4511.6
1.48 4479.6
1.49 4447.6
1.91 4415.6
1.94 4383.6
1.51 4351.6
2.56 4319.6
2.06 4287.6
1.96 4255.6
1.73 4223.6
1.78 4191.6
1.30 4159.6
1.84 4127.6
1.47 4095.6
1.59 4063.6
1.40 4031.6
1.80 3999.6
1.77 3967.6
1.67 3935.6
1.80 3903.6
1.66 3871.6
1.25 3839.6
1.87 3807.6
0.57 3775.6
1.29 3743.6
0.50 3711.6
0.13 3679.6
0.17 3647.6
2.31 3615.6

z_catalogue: 0.16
